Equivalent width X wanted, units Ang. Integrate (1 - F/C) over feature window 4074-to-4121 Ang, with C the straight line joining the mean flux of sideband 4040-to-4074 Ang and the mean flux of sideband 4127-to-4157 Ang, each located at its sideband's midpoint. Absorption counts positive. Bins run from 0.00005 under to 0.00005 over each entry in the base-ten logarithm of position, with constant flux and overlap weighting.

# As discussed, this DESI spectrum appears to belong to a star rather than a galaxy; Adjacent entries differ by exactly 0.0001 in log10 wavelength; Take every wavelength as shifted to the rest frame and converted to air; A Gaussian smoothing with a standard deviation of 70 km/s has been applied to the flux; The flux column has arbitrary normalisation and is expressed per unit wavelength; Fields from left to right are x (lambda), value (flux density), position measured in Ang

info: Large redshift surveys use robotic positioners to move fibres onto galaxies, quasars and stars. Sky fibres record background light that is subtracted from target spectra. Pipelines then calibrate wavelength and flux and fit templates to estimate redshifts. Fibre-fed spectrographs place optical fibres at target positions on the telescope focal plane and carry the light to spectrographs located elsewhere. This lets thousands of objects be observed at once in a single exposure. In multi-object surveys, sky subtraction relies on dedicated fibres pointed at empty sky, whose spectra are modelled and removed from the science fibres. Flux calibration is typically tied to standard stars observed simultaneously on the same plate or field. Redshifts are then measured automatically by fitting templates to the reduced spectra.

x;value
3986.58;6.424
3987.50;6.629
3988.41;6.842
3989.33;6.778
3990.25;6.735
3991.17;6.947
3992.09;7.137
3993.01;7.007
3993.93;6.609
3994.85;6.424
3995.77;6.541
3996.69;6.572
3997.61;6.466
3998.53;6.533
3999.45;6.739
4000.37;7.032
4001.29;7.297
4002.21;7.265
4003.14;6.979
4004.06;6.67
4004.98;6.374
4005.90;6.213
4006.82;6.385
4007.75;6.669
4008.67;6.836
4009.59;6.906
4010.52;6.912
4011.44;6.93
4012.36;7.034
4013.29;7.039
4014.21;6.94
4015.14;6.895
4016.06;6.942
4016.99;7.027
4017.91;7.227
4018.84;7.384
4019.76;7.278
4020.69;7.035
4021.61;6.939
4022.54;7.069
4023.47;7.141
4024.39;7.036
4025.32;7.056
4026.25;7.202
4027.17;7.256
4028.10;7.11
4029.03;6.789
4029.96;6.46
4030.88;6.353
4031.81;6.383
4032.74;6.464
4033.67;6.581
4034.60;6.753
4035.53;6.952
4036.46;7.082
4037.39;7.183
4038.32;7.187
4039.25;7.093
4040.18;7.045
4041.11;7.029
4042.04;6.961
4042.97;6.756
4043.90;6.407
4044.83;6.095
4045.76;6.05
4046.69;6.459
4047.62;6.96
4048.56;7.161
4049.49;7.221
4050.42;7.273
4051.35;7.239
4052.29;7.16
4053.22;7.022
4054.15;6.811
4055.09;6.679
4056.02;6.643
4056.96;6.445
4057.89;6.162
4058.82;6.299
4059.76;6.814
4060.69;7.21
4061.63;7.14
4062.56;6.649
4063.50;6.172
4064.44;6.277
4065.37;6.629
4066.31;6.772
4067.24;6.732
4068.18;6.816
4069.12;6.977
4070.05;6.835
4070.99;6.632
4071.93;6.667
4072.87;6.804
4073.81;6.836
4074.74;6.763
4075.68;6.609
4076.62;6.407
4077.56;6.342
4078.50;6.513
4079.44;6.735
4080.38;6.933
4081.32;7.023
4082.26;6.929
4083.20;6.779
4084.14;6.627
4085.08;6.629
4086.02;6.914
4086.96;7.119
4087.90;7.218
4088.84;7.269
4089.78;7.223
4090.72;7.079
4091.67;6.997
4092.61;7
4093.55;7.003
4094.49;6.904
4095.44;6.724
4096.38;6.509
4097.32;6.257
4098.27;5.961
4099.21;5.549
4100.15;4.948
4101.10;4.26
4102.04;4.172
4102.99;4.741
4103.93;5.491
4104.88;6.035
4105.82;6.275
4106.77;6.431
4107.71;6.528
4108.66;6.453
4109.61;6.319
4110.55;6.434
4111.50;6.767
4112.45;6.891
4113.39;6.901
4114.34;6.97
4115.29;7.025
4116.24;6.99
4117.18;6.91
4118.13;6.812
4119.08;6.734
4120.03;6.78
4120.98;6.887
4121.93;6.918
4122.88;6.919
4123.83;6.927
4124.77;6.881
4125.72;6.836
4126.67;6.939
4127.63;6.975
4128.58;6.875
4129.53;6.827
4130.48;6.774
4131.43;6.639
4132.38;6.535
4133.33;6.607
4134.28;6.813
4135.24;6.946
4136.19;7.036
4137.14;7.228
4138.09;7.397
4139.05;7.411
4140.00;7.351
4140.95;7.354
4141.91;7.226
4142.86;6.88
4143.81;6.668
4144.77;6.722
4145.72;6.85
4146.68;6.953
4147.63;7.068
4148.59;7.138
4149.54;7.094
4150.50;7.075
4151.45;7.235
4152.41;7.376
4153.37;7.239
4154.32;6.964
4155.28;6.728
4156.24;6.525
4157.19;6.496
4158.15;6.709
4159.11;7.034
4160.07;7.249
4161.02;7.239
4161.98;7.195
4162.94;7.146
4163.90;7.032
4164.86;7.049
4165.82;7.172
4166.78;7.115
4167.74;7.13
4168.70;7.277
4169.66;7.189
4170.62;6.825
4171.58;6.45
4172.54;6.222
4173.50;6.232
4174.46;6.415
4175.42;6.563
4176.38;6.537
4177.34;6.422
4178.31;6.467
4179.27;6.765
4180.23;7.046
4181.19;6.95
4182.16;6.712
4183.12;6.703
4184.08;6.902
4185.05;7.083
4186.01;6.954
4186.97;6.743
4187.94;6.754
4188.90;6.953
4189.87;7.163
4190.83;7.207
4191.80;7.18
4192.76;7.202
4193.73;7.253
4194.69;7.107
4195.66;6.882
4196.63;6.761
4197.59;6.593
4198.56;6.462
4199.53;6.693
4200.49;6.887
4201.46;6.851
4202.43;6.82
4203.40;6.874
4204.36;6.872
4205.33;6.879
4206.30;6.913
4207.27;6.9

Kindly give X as 2.4 Ang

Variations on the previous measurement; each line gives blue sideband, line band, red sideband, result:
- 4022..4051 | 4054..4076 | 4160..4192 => 0.6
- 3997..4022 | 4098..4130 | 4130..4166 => 2.7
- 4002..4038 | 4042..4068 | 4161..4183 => 0.6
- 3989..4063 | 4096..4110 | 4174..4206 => 2.3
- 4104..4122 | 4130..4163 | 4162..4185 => -1.3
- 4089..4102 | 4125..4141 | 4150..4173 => -0.7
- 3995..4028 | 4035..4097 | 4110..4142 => 0.9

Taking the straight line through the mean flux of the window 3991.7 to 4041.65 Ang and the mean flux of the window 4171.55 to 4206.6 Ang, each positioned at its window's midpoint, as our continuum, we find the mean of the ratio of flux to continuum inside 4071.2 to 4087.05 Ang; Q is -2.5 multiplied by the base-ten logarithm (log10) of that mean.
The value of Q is 0.02 mag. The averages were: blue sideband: 6.88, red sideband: 6.8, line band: 6.73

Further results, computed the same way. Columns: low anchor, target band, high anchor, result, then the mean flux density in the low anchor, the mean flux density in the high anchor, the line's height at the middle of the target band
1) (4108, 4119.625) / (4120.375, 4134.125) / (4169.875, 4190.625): -0.01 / 6.76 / 6.72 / 6.75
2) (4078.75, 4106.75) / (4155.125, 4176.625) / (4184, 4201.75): -0.01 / 6.39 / 6.93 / 6.78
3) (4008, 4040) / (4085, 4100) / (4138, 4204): 0.03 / 6.95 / 6.92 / 6.94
